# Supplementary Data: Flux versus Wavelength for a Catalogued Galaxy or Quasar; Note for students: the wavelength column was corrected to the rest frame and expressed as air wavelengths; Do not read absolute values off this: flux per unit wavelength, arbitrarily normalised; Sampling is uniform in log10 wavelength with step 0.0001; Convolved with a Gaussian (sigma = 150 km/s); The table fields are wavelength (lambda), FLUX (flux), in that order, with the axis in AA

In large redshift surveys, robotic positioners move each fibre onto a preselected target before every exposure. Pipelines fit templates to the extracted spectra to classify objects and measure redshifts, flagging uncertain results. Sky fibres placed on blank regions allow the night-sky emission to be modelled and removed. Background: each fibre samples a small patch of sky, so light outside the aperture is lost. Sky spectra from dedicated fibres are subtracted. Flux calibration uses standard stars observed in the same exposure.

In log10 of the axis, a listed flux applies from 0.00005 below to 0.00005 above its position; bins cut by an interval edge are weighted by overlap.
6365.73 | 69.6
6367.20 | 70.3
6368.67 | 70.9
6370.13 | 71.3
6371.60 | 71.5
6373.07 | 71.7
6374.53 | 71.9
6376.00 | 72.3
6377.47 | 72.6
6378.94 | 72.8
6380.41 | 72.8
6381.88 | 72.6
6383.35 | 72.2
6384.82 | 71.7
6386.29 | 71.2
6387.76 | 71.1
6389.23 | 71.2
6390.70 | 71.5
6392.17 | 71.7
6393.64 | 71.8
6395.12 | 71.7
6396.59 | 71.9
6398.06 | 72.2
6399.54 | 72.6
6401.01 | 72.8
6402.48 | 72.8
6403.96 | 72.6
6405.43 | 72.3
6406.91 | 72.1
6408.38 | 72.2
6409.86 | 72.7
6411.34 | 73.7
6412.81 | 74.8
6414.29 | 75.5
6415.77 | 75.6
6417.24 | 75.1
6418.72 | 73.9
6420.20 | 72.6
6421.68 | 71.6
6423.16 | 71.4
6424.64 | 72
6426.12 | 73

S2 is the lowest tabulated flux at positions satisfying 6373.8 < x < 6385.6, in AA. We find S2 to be 71.7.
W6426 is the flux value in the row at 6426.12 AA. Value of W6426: 73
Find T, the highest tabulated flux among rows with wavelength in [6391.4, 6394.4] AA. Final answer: 71.8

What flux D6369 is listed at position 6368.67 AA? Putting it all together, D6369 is 70.9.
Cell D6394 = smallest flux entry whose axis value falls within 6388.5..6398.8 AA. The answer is 71.2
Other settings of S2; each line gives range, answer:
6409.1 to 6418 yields 72.7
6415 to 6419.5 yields 73.9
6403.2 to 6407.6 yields 72.1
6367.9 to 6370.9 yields 70.9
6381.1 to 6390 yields 71.1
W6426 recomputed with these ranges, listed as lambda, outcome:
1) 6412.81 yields 74.8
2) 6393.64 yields 71.8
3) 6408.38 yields 72.2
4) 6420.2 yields 72.6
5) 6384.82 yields 71.7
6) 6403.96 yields 72.6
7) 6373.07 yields 71.7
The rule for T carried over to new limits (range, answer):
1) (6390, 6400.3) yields 72.6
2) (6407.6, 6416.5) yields 75.6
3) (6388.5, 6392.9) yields 71.7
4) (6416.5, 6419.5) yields 75.1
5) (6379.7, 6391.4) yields 72.8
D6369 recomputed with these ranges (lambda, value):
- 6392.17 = 71.7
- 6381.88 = 72.6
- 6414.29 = 75.5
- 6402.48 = 72.8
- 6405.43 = 72.3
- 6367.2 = 70.3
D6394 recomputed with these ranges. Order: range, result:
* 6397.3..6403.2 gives 72.2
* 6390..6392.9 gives 71.5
